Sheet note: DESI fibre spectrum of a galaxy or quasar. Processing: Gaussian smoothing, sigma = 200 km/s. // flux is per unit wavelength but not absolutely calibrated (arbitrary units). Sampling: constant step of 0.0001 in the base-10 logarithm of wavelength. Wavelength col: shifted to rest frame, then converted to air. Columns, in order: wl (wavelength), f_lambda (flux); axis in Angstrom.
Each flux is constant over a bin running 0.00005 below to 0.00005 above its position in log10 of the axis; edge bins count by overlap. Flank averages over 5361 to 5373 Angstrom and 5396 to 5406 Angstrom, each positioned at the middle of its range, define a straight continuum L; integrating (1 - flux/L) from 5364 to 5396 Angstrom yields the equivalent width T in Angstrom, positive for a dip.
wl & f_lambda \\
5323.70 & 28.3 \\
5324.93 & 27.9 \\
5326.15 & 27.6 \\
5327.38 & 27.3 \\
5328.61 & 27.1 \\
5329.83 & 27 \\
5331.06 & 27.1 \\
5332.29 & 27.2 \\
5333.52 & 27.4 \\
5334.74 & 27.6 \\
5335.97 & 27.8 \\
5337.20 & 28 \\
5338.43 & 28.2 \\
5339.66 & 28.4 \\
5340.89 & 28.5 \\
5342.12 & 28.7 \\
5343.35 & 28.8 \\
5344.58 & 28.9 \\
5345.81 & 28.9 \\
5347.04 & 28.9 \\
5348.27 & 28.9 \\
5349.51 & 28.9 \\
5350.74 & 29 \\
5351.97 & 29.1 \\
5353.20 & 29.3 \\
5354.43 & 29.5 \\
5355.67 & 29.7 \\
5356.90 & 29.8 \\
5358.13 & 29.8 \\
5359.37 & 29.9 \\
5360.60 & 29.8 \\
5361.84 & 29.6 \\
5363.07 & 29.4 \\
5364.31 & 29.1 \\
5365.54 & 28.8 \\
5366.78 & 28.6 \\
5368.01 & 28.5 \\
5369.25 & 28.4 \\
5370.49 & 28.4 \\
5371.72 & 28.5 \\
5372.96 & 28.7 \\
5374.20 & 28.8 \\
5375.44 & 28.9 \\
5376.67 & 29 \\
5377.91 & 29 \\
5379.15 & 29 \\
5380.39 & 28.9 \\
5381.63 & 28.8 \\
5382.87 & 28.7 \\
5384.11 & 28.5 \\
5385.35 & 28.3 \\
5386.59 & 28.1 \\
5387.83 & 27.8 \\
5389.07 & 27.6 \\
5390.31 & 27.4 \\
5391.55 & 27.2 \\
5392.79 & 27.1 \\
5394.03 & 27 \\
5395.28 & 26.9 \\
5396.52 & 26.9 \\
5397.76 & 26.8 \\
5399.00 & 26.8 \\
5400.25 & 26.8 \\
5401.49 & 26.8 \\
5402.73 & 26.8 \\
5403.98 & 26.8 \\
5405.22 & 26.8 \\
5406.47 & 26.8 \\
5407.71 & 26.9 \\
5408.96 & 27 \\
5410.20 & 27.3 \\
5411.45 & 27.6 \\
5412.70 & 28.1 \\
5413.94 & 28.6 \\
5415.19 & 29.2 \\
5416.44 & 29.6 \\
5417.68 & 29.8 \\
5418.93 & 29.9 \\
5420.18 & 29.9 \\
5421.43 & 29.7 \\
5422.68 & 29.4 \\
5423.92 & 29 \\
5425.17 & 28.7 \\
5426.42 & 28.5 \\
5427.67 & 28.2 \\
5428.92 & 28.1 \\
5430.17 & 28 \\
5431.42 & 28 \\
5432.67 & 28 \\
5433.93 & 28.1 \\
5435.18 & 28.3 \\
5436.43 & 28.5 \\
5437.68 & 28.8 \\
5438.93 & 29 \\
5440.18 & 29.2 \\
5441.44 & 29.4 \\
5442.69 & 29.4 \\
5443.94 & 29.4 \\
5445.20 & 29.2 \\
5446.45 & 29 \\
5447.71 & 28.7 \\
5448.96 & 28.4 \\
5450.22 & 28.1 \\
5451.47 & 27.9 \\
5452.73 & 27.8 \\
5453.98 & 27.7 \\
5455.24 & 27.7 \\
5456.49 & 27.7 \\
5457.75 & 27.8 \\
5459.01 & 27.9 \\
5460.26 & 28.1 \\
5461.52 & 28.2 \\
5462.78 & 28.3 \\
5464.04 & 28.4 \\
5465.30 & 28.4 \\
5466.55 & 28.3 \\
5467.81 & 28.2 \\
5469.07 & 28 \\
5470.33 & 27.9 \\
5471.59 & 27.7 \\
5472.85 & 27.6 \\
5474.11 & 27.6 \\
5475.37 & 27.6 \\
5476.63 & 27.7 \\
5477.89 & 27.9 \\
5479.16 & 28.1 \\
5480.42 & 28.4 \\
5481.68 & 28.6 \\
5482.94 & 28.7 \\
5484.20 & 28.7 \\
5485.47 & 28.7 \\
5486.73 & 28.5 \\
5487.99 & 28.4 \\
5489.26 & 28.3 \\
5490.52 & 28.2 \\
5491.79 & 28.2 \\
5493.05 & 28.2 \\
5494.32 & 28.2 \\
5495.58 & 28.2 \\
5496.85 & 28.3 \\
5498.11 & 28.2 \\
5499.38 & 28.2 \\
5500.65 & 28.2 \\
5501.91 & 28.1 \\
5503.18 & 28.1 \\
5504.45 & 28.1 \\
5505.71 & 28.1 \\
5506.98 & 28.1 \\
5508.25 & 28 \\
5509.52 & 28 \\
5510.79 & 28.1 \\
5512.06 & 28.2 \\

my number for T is -0.3 Angstrom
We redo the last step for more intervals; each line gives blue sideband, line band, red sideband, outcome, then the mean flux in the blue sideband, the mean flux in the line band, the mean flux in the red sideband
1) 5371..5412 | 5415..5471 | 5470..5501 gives -1.2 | 27.7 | 28.6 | 28.2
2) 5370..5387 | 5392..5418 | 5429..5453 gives 1.1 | 28.7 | 27.4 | 28.6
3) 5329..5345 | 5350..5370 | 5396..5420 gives -1.0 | 28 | 29.3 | 27.7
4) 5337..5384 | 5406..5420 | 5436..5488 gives 0.1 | 29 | 28.3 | 28.3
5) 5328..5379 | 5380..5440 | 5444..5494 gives 0.8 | 28.7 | 28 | 28.2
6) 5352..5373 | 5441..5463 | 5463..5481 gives -0.1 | 29.2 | 28.4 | 28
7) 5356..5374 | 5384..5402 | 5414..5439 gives 1.0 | 29.1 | 27.3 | 28.8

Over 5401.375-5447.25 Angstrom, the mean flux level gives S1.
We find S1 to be 28.4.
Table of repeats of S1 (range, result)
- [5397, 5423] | 27.9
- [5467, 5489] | 28.1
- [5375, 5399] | 28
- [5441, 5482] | 28.2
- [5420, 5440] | 28.6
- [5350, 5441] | 28.4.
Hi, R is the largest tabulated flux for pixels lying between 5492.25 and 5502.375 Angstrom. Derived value 28.3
